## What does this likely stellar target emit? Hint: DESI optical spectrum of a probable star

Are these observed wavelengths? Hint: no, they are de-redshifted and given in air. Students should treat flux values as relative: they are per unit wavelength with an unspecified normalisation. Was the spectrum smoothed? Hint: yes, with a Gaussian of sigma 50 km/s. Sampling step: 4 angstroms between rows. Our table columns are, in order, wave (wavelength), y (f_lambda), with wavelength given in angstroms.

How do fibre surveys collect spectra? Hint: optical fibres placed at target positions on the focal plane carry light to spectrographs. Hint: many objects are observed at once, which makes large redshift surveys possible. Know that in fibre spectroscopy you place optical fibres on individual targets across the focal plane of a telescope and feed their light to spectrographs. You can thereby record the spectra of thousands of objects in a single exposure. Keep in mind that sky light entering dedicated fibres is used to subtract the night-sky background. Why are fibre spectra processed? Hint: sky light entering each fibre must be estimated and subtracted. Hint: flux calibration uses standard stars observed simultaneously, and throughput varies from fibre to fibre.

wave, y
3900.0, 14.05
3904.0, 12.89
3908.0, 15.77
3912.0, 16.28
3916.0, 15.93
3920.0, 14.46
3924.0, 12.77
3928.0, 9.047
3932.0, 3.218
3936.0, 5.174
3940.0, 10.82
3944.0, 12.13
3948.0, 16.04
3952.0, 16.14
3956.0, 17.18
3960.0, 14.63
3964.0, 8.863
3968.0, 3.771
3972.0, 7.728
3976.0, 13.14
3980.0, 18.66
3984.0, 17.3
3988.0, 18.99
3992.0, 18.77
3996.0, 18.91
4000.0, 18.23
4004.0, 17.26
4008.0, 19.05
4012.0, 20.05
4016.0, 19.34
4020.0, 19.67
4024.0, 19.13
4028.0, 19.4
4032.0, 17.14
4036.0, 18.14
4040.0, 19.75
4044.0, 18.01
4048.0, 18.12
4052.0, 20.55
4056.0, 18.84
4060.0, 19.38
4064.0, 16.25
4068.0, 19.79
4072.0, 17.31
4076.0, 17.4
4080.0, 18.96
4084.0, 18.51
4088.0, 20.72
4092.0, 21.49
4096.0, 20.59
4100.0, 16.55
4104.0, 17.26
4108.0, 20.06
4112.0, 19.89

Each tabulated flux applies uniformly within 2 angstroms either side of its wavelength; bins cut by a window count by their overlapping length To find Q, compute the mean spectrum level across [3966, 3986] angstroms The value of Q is 12.1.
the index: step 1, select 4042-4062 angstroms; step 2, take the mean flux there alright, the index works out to 19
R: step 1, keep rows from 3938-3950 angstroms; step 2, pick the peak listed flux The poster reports 16.04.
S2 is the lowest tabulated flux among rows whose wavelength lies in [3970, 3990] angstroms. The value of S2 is 7.728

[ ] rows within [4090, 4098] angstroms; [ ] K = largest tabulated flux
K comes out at 21.49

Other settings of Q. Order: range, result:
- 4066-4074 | 18.5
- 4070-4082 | 17.9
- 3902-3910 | 14.3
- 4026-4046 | 18.5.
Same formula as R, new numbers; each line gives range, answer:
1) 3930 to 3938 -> 5.174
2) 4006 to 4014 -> 20.05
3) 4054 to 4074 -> 19.79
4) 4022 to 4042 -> 19.75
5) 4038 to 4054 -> 20.55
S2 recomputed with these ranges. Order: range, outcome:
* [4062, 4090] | 16.25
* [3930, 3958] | 3.218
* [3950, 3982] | 3.771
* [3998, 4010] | 17.26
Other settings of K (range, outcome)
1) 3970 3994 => 18.99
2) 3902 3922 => 16.28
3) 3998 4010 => 19.05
